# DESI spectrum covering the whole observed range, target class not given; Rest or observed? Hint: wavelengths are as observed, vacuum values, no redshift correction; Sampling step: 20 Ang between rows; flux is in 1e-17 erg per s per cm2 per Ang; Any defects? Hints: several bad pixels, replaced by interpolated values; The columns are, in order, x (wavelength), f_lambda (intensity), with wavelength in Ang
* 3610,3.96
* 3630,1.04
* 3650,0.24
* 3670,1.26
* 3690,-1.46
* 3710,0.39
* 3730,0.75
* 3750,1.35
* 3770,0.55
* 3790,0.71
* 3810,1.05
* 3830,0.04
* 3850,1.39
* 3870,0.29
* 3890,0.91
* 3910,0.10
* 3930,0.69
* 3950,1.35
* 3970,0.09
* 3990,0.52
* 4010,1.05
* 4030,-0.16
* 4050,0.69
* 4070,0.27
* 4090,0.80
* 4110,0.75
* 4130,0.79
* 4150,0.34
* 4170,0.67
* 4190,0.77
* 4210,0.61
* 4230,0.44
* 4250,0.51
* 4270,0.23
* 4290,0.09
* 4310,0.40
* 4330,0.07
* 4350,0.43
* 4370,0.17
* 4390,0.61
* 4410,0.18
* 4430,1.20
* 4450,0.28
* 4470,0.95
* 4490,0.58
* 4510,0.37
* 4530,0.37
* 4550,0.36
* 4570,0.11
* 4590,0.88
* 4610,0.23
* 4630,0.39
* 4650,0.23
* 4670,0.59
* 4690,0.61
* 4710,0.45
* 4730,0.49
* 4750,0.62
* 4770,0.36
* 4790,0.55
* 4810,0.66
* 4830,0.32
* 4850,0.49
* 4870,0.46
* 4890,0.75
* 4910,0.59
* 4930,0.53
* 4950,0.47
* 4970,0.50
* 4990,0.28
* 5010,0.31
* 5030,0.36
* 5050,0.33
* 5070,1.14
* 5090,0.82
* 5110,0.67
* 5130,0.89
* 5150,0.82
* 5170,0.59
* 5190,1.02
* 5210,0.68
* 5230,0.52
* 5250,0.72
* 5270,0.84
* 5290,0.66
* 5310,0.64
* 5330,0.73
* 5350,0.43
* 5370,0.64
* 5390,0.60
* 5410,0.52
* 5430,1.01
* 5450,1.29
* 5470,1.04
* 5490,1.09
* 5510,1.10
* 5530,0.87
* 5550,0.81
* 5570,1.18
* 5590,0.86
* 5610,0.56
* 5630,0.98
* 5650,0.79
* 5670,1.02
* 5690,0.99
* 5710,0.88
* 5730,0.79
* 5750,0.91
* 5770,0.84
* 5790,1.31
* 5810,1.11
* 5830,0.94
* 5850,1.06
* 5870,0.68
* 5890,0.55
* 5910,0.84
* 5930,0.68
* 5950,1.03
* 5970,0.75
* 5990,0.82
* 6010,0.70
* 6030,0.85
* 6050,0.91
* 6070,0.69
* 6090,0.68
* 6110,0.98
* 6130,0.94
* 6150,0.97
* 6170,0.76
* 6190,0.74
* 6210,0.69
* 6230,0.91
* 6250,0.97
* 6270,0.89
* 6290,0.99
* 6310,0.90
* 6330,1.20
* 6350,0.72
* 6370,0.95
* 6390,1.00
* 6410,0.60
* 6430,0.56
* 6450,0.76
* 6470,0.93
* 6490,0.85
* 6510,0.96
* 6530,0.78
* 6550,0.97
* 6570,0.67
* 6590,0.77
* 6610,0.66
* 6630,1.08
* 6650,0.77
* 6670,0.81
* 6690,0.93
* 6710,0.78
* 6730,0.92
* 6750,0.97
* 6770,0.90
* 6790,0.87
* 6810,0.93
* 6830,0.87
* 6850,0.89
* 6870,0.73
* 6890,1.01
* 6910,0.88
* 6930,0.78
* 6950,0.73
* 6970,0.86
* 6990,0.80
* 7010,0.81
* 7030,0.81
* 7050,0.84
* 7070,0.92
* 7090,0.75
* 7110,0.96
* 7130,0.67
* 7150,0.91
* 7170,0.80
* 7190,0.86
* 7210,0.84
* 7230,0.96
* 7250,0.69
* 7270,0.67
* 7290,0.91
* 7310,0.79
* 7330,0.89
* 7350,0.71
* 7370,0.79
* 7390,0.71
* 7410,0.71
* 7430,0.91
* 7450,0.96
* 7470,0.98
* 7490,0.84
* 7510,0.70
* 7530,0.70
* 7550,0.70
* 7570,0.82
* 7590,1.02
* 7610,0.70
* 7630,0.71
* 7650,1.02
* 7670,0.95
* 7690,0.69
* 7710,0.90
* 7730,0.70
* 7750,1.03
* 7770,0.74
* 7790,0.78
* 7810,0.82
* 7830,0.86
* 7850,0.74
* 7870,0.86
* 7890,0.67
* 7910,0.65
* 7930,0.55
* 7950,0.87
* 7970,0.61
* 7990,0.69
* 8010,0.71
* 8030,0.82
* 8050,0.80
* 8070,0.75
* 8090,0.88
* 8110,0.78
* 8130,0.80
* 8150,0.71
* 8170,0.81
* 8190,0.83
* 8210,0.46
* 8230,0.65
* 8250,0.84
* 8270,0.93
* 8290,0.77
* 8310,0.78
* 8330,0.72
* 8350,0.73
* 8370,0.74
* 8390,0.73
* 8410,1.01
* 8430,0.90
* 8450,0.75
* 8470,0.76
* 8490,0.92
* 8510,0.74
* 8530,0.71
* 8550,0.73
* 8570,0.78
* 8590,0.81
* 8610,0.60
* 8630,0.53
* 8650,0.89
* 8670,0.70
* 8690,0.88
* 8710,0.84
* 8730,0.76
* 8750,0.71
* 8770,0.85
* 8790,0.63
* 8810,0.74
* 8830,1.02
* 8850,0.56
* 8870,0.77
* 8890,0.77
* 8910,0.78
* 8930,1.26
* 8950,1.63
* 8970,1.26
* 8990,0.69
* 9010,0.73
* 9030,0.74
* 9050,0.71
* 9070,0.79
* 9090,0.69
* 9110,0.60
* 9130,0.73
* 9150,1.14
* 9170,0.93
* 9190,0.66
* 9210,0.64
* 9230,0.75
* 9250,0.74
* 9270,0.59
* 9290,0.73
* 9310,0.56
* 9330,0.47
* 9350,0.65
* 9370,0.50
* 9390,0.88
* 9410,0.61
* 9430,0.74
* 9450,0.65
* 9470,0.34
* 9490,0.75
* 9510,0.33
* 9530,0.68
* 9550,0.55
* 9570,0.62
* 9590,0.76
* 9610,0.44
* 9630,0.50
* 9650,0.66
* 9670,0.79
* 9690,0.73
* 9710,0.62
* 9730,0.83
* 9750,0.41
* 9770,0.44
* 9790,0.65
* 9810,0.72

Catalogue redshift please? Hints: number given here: 0.362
